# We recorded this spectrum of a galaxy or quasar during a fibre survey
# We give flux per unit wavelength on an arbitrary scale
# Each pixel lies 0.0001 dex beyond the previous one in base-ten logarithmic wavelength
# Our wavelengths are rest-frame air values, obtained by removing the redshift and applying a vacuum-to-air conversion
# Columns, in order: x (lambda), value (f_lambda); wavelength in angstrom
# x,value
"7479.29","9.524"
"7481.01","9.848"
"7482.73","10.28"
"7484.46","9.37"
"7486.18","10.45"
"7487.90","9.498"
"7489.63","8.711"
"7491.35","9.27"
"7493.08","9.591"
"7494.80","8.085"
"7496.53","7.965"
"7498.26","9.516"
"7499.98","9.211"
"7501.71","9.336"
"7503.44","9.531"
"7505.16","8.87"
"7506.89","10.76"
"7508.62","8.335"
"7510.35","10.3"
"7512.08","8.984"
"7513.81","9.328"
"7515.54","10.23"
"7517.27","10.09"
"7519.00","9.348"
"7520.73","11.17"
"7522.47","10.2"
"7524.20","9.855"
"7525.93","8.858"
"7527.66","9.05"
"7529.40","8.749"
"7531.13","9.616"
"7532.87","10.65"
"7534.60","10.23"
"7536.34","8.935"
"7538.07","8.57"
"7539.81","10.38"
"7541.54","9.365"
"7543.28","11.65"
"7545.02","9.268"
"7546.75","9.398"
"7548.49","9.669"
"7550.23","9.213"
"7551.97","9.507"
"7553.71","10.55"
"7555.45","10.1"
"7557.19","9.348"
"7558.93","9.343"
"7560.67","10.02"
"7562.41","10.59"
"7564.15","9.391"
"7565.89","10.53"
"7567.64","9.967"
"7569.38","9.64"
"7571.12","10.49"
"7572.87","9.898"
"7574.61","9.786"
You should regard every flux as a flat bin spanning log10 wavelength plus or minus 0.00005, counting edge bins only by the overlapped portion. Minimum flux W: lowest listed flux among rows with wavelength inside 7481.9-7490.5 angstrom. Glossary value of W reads 8.711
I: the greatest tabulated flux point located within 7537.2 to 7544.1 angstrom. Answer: 11.65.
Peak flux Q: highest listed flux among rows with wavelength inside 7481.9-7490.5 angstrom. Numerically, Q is 10.45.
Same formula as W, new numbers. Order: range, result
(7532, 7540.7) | 8.57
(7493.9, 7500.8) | 7.965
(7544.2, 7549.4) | 9.268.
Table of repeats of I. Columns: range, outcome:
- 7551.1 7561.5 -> 10.55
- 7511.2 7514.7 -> 9.328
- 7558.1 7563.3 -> 10.59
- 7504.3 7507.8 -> 10.76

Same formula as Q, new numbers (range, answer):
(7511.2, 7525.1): 11.17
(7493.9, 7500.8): 9.516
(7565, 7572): 10.53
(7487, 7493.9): 9.591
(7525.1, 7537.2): 10.65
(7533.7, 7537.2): 10.23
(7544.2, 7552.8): 9.669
